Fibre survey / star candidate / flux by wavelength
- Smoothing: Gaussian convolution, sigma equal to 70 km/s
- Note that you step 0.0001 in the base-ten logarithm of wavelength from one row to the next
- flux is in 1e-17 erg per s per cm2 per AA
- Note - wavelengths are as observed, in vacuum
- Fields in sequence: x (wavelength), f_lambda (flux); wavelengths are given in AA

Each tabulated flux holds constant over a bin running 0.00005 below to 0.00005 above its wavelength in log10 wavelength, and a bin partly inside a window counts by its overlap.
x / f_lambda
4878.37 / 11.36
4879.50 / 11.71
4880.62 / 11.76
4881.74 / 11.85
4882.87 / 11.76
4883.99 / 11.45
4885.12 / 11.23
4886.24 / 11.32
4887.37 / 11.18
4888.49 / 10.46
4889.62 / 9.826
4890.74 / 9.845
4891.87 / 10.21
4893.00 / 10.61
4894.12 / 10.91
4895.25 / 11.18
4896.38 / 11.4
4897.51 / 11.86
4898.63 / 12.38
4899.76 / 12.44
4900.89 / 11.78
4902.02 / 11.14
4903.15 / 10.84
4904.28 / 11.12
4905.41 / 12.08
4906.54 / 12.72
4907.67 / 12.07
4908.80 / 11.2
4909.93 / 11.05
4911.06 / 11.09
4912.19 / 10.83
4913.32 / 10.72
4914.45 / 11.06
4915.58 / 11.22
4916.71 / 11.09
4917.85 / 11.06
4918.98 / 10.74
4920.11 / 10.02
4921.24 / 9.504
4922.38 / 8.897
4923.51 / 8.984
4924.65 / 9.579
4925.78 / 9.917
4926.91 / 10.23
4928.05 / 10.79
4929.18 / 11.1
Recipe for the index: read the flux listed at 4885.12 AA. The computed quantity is 11.23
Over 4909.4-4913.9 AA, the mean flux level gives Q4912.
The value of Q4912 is 10.9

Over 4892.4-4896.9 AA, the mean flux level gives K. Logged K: 11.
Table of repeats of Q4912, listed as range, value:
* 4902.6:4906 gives 11.4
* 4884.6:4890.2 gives 10.8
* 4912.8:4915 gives 10.9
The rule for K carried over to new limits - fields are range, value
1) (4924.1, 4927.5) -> 9.92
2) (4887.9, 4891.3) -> 10.1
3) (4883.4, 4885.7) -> 11.4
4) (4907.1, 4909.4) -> 11.6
